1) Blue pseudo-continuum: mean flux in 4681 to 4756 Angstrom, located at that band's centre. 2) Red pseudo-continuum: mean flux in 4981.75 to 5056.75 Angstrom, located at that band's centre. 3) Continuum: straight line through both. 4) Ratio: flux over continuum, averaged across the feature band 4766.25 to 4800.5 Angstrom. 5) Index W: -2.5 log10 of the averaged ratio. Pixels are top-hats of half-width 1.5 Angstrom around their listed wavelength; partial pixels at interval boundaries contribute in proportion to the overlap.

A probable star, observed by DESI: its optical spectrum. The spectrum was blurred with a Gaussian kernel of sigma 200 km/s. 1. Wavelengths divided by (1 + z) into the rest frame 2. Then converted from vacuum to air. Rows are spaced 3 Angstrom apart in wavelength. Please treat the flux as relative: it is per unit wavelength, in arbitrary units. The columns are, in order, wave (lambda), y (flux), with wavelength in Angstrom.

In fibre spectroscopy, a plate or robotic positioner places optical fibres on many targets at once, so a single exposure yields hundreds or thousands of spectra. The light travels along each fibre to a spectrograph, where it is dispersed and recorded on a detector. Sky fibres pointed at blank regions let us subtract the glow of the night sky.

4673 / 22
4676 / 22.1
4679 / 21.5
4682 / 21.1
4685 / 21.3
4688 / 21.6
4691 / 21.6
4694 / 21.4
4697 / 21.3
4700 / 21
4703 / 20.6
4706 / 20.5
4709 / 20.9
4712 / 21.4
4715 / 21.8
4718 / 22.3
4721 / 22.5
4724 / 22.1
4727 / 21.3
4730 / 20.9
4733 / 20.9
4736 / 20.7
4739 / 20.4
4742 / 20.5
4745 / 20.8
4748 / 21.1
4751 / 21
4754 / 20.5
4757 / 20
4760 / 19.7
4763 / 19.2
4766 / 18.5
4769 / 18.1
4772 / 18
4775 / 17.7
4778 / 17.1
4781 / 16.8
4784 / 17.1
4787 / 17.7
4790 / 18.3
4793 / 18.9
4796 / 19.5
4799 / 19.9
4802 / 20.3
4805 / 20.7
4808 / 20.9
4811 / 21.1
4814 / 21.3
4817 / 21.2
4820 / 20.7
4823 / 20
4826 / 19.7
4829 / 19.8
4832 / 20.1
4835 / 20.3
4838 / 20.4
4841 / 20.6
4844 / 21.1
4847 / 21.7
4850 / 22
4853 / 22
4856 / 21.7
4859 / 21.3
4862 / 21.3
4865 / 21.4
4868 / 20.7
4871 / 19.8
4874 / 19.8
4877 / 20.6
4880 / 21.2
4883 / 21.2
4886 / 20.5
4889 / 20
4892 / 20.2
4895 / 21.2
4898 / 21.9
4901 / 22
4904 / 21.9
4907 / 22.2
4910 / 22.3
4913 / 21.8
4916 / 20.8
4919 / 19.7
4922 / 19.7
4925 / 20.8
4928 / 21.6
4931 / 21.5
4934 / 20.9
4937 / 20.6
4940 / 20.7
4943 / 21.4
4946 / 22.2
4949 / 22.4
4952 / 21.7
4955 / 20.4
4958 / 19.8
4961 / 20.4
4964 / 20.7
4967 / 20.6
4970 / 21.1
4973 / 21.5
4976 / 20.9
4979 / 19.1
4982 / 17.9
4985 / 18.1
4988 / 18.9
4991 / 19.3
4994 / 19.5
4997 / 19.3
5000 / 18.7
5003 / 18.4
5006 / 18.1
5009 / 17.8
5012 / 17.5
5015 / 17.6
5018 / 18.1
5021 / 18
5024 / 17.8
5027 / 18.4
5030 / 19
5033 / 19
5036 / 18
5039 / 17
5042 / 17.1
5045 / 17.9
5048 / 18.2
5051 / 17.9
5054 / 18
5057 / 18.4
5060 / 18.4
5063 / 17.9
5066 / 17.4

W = 0.14 mag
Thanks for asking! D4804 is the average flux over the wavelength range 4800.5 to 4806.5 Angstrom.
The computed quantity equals 20.5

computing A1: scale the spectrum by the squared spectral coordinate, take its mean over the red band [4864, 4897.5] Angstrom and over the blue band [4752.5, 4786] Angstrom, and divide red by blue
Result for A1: 1.17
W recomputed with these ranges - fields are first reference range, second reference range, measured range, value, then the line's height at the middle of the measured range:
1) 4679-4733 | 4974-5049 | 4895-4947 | -0.107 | 19.3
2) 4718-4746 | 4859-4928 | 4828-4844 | 0.038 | 21.1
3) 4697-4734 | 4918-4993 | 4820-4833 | 0.051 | 20.9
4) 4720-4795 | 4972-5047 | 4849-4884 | -0.106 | 19.1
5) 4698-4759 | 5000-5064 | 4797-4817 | -0.023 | 20.3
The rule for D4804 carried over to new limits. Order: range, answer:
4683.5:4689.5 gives 21.5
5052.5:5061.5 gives 18.3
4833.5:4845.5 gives 20.6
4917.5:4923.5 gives 19.7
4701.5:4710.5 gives 20.7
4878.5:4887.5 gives 21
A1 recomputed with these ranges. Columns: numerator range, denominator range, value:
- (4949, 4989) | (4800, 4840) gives 1.05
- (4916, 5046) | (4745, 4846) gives 1.07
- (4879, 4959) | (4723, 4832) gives 1.13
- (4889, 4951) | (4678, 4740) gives 1.09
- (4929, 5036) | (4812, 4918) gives 0.98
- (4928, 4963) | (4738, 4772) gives 1.15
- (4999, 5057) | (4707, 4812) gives 1.01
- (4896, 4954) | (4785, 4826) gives 1.12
